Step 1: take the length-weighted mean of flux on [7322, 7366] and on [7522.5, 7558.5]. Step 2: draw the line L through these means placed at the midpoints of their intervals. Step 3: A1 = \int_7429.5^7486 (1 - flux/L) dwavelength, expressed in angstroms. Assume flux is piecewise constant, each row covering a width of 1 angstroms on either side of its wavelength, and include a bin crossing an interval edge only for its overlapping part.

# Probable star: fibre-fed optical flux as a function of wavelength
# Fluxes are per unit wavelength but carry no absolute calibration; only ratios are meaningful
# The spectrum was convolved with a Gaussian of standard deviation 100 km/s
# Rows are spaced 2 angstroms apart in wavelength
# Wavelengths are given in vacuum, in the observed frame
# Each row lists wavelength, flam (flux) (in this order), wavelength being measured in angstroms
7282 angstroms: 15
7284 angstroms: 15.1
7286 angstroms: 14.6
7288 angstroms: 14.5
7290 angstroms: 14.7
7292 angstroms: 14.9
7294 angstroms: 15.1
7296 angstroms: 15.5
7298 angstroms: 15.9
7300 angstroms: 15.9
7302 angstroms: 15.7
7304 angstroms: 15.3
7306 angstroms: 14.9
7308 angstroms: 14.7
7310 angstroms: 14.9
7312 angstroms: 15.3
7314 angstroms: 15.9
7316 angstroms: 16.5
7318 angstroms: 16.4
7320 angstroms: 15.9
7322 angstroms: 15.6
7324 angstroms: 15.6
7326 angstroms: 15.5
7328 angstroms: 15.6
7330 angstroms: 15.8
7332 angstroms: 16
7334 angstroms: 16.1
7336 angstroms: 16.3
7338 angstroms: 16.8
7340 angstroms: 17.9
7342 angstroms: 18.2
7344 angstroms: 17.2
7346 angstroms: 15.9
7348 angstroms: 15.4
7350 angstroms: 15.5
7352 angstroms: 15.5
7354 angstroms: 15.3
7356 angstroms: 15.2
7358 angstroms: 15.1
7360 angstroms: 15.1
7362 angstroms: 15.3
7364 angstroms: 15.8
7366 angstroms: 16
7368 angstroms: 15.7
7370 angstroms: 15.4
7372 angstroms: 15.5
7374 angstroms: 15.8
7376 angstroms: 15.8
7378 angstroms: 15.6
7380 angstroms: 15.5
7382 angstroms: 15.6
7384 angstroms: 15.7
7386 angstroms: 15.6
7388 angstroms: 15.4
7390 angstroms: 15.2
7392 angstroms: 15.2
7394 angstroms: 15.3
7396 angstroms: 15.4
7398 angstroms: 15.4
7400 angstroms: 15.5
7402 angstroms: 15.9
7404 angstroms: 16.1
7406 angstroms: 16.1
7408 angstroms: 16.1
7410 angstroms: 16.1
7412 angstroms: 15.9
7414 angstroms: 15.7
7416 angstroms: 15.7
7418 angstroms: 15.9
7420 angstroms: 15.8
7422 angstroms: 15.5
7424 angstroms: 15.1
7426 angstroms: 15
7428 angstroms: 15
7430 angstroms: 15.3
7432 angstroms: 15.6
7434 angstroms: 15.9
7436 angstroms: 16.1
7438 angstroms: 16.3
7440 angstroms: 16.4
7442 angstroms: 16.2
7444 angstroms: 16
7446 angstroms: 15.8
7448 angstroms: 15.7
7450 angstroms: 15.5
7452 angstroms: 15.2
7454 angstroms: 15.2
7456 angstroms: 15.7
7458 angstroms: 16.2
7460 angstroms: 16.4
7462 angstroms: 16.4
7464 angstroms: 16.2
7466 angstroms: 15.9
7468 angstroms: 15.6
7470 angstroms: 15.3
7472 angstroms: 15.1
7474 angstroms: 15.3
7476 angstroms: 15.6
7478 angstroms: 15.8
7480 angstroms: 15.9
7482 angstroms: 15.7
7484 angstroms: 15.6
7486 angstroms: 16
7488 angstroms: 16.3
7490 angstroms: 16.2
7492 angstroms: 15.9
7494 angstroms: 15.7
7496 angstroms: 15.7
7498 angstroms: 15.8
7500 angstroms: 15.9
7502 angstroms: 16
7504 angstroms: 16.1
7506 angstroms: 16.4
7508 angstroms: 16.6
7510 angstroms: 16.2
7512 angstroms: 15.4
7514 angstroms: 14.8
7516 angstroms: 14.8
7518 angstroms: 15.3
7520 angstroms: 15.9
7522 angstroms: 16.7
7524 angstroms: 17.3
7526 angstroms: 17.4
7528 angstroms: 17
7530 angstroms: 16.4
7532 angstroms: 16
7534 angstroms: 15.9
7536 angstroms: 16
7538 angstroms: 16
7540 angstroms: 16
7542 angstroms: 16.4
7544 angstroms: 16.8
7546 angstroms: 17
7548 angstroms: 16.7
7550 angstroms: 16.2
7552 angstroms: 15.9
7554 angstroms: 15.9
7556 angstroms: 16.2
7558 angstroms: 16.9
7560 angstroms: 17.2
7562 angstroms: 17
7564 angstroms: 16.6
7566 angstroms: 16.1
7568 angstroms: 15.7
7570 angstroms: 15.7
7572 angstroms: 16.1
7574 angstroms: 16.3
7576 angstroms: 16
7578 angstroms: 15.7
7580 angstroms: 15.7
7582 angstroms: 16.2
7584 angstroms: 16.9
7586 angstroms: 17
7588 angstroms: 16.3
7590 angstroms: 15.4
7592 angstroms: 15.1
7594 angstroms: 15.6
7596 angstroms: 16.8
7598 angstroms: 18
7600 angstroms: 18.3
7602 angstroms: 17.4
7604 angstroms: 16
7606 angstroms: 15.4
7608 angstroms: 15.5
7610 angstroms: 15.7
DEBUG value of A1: 1.5 angstroms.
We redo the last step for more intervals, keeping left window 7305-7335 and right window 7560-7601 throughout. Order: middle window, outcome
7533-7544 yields 0.1 angstroms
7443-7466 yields 0.2 angstroms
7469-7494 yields 0.6 angstroms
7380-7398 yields 0.5 angstroms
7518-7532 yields -0.4 angstroms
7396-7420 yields 0.1 angstroms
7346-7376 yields 0.5 angstroms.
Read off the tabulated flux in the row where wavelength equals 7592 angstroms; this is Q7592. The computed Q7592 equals 15.1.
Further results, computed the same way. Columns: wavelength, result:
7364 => 15.8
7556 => 16.2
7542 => 16.4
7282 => 15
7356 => 15.2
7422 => 15.5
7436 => 16.1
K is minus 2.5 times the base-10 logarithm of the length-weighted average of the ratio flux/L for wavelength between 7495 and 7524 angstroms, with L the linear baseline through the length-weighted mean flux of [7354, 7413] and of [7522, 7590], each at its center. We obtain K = 0.019 mag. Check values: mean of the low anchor 15.6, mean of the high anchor 16.4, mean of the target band 15.9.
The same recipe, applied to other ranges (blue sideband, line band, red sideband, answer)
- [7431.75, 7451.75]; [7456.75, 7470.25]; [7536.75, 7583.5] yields -0.002 mag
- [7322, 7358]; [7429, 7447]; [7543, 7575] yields 0.017 mag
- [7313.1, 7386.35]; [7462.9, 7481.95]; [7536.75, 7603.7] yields 0.036 mag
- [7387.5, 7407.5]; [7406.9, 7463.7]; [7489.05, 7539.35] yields -0.004 mag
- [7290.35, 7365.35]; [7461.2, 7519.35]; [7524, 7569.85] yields 0.033 mag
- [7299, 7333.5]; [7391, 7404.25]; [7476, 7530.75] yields 0.020 mag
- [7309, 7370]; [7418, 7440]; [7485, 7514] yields 0.023 mag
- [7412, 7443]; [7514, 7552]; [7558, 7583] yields -0.012 mag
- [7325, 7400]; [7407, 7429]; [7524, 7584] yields 0.022 mag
